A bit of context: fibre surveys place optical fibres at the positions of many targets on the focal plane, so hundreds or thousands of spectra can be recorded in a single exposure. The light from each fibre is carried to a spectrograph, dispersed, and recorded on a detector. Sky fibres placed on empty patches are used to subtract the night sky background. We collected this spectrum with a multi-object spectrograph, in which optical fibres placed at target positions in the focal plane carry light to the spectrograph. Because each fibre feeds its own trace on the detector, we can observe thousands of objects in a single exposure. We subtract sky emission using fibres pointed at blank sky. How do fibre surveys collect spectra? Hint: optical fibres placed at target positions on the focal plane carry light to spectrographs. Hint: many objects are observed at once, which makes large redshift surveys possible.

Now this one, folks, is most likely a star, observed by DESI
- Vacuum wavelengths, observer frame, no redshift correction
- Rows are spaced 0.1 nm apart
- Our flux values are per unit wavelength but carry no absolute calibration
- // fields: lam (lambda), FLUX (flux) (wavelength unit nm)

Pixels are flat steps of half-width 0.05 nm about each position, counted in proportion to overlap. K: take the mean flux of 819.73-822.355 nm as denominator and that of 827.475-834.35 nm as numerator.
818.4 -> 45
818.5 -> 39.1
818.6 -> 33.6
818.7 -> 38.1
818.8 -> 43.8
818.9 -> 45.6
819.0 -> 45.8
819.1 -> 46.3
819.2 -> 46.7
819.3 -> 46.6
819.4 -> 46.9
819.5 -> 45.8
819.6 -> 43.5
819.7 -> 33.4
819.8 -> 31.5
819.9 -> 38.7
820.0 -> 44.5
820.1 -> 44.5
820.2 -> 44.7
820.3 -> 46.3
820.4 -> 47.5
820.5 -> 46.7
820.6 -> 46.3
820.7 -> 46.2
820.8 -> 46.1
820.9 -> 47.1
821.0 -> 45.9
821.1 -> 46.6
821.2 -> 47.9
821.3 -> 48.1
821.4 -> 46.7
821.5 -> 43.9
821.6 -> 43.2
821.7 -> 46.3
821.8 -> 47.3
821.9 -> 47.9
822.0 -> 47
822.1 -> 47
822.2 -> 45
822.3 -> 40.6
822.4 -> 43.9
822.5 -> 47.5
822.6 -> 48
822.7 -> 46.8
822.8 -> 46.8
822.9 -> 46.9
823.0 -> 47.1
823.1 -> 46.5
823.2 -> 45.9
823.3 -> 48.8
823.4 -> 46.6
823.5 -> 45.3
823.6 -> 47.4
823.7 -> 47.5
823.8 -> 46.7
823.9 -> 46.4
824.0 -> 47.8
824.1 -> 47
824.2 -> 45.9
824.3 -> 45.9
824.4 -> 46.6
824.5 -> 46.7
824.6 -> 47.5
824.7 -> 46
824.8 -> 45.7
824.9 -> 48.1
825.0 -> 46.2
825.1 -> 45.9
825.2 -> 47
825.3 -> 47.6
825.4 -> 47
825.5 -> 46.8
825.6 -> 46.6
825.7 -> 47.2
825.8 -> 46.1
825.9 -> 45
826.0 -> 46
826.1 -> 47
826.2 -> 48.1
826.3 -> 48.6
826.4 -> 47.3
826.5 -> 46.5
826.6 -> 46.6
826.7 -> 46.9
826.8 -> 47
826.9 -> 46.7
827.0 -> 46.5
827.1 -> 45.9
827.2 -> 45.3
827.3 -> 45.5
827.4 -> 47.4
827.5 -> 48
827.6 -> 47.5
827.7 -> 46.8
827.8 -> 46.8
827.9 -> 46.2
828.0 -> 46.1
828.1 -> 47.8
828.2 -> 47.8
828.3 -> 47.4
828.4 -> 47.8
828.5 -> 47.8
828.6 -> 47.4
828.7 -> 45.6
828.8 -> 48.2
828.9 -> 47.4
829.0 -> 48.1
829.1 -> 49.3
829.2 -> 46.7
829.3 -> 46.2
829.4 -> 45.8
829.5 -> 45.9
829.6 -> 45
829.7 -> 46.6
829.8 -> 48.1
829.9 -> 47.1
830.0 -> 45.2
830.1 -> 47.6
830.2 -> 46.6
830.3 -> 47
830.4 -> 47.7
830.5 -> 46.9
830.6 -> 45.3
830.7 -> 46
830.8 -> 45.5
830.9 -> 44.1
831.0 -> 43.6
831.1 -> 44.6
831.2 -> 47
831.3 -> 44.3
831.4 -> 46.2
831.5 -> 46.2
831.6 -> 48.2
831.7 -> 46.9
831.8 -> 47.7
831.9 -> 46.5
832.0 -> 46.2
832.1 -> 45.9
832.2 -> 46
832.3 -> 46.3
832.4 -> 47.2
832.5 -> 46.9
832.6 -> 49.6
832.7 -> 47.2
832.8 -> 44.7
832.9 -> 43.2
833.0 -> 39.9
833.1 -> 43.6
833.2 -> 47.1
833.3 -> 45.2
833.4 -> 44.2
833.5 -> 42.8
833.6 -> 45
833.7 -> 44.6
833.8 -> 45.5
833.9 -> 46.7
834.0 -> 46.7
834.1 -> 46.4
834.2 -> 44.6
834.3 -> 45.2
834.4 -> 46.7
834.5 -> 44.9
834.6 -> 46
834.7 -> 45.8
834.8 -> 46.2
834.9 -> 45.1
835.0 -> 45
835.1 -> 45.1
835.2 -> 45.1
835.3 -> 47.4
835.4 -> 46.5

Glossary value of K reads 1.03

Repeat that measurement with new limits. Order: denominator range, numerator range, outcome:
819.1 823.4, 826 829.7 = 1.03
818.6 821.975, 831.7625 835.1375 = 1.02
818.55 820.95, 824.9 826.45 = 1.08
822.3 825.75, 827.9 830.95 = 1.00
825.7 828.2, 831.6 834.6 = 0.98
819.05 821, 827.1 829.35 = 1.07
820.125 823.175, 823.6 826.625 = 1.01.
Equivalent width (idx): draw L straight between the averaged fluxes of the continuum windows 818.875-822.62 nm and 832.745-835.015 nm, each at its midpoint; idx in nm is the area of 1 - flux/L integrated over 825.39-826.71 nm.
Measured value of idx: -0.05 nm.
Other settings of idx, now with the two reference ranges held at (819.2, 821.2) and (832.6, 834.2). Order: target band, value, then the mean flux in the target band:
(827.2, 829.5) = -0.122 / 47.1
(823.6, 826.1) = -0.118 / 46.7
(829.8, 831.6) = -0.048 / 46.1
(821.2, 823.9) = -0.118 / 46.4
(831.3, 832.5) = -0.044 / 46.6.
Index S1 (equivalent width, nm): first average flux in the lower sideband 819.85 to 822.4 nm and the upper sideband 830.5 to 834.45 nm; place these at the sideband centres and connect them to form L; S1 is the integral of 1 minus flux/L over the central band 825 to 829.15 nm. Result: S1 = -0.12 nm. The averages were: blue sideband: 45.6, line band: 47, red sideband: 45.6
